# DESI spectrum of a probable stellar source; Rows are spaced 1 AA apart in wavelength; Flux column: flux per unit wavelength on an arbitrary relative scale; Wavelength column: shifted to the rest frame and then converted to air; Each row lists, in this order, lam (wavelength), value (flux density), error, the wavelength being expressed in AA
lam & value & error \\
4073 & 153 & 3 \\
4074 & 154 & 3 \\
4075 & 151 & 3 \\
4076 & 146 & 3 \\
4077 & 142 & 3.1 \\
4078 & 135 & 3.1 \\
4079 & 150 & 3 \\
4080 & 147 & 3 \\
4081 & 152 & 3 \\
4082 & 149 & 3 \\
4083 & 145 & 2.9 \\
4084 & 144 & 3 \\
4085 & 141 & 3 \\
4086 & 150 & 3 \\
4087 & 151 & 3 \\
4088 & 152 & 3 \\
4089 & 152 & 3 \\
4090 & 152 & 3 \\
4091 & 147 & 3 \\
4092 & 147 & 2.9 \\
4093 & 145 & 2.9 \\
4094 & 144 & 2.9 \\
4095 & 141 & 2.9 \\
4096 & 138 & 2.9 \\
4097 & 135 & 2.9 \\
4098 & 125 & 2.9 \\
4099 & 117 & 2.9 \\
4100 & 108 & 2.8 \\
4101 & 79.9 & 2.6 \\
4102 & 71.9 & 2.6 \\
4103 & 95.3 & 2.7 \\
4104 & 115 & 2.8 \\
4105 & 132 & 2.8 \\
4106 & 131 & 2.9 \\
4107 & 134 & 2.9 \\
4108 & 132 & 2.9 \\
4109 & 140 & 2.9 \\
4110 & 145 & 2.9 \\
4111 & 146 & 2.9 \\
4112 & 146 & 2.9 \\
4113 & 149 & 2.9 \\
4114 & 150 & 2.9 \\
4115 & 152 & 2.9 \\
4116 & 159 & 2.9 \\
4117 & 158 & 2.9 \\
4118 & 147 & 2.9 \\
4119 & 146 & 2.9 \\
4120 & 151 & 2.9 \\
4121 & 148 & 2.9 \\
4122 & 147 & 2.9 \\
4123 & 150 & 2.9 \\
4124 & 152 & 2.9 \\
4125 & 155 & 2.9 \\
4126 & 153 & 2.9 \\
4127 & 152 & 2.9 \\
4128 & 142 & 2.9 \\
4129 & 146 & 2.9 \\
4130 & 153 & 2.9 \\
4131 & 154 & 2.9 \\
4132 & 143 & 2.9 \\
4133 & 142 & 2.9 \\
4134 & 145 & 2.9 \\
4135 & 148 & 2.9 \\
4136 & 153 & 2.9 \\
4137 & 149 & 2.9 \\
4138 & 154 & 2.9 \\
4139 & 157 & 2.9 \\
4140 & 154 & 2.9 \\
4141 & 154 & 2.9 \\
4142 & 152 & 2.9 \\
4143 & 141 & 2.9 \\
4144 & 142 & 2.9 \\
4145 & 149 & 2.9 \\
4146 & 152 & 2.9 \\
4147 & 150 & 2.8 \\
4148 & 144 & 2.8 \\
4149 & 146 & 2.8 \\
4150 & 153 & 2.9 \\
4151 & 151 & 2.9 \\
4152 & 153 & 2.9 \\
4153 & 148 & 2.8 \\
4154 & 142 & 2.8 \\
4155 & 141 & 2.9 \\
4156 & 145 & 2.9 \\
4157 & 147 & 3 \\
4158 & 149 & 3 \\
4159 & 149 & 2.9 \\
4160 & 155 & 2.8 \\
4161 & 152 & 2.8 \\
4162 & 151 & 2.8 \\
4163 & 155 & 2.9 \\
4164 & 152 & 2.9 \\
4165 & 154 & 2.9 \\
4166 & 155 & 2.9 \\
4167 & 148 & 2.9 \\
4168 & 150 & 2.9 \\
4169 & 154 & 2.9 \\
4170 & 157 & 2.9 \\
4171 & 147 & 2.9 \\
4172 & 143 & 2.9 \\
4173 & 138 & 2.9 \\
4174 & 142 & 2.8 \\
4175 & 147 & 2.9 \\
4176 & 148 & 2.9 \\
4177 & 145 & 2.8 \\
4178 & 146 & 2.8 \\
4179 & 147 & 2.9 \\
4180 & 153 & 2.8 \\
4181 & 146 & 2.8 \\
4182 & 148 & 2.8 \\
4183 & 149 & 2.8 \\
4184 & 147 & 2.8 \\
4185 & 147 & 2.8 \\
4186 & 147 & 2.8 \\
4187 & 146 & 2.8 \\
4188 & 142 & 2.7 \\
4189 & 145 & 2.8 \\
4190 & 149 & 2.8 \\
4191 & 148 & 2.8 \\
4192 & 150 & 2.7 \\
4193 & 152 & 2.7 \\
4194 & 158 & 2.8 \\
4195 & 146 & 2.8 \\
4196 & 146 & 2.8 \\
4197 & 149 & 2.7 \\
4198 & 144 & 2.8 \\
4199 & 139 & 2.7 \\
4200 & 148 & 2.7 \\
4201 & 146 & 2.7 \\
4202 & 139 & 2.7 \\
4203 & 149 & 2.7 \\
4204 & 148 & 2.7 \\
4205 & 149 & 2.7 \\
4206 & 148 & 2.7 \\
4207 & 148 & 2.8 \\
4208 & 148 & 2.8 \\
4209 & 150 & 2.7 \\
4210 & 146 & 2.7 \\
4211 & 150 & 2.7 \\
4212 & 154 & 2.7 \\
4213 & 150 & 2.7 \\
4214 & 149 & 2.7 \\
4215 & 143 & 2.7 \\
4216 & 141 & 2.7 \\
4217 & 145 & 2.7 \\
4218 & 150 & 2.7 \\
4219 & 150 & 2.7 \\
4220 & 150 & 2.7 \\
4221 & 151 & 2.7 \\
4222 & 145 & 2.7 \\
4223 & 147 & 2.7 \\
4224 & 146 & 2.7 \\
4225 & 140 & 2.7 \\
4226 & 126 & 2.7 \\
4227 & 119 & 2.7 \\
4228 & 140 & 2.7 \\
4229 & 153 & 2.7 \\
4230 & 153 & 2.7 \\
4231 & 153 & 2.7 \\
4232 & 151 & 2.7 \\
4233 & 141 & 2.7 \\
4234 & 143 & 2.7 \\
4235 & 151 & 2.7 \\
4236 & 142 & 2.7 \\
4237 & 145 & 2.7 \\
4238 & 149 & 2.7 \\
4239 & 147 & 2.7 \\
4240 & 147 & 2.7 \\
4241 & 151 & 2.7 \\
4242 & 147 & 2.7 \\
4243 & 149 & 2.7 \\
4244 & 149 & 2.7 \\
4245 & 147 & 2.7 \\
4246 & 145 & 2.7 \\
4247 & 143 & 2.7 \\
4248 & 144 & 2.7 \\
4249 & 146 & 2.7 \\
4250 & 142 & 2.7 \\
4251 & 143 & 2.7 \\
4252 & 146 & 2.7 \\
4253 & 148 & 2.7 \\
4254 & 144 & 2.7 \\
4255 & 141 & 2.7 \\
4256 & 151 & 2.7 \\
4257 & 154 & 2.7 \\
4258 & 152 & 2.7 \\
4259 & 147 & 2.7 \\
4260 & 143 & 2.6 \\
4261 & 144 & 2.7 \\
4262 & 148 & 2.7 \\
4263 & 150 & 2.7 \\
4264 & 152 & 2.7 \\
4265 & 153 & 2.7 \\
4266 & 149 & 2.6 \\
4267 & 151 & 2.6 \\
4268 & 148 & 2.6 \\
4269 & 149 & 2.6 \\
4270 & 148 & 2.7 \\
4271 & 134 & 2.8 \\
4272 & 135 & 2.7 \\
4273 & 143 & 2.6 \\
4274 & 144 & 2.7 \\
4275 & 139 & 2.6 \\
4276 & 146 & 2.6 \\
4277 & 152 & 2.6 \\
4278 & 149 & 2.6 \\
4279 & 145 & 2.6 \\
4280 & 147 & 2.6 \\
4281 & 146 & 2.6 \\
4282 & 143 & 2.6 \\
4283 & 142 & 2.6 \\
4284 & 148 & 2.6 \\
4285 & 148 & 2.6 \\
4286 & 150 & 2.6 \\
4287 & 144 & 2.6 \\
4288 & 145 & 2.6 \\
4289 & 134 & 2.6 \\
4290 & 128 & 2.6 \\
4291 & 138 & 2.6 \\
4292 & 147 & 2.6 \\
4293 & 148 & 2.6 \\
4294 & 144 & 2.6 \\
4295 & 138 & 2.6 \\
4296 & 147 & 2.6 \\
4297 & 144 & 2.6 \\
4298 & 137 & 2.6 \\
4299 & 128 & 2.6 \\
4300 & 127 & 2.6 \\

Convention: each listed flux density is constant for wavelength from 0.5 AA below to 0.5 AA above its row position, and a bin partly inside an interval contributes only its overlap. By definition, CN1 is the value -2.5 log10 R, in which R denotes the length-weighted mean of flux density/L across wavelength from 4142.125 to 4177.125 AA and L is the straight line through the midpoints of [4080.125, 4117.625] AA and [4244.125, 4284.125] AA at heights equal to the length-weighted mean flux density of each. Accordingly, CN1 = -0.06 mag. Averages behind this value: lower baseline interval 137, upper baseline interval 146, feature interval 149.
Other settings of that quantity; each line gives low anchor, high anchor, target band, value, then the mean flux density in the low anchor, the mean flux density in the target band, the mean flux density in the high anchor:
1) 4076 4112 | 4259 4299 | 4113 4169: -0.09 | 135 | 150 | 144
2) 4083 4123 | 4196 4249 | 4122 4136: -0.07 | 138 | 149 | 146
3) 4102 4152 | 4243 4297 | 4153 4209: -0.02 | 145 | 148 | 145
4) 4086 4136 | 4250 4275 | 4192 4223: -0.03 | 140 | 148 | 146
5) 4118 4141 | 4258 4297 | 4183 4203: 0.01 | 150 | 147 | 145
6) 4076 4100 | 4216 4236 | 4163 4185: -0.03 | 143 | 148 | 145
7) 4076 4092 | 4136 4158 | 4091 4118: 0.12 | 147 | 133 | 149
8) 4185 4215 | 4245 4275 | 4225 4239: 0.02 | 148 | 144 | 146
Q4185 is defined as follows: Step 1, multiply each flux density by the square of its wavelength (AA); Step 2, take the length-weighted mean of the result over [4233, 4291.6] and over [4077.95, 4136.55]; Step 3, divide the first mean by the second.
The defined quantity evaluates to 1.11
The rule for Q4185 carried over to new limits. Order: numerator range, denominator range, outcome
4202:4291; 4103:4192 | 1.04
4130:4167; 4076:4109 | 1.14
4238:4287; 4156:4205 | 1.03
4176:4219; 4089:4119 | 1.15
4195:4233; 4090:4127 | 1.12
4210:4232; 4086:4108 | 1.19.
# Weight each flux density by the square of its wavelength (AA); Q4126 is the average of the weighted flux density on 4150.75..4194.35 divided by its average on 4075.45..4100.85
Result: 1.09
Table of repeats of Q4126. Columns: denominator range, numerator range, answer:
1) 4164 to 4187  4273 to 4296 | 1.02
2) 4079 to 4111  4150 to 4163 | 1.14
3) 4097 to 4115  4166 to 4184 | 1.22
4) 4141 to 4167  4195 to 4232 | 1.01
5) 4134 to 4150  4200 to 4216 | 1.02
